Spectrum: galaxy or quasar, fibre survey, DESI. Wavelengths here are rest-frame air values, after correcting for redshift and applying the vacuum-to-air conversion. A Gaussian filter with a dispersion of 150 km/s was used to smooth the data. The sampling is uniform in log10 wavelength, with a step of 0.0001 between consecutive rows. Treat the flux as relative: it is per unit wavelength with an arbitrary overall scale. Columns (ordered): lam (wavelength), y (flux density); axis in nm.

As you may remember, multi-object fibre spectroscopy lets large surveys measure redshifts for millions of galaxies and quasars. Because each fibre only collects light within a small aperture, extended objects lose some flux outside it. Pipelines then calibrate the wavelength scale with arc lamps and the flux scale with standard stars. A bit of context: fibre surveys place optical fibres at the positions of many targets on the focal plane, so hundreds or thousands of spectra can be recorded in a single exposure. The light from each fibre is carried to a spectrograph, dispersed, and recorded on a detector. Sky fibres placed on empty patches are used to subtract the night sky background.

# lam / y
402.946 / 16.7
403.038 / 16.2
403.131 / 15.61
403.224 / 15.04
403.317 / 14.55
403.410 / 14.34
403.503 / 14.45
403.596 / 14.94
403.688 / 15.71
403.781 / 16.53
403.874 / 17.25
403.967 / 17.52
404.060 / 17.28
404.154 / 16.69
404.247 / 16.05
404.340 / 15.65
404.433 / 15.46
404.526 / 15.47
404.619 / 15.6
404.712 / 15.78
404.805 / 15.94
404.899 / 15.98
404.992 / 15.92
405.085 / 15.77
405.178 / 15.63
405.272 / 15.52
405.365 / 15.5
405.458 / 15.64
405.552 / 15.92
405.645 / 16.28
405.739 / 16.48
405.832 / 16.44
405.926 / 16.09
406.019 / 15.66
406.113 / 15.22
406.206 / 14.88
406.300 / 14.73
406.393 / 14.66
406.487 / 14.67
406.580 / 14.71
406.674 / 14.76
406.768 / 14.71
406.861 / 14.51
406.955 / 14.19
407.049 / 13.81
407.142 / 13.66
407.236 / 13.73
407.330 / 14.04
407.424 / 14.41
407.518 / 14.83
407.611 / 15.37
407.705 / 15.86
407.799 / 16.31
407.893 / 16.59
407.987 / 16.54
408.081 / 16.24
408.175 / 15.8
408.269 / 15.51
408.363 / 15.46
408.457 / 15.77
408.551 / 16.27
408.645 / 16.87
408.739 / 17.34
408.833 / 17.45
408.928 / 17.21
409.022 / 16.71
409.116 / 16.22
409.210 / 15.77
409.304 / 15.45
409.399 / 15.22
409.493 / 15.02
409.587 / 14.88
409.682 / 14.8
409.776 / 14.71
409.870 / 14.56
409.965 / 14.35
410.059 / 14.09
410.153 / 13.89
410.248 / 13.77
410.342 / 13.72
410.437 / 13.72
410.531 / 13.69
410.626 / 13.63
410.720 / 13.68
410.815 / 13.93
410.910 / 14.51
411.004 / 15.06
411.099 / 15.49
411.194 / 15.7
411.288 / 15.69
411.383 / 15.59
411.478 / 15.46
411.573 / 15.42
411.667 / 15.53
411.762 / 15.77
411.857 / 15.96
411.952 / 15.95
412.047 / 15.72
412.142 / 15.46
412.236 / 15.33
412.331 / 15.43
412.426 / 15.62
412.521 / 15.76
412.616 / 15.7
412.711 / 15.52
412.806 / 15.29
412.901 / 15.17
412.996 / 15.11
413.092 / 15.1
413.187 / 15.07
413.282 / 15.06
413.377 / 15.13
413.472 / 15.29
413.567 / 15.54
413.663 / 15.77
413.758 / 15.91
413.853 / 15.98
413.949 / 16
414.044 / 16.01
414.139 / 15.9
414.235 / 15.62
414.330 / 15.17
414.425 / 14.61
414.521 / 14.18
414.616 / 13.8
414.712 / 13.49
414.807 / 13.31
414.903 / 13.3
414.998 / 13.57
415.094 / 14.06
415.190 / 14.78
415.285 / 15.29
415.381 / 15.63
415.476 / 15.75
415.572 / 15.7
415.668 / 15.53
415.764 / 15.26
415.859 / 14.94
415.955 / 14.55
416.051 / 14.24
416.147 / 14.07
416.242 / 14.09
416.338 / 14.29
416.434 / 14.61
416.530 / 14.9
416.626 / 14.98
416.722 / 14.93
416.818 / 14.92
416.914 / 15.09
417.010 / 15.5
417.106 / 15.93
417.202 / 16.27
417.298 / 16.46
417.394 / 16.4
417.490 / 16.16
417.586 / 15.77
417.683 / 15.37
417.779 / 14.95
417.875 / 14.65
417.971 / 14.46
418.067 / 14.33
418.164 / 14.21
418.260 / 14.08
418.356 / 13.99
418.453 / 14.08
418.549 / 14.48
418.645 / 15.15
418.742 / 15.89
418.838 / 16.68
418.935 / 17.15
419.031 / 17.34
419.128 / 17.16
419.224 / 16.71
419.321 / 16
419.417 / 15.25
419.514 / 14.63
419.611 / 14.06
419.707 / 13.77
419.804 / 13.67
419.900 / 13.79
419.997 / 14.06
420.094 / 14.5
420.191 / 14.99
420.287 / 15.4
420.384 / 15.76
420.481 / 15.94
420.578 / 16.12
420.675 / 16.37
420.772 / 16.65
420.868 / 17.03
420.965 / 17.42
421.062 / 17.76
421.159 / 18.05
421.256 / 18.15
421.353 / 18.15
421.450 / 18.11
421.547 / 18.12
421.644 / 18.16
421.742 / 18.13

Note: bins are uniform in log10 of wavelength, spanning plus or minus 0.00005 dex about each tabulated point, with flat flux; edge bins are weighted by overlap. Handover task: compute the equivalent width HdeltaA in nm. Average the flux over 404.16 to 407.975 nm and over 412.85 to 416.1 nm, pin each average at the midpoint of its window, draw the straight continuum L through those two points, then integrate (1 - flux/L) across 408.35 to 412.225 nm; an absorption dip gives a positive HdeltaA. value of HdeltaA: -0.02 nm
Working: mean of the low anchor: 15.3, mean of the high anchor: 15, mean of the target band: 15.3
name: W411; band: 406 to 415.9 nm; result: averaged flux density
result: 15.1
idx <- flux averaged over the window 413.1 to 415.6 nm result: 15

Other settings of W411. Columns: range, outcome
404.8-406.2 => 15.8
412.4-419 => 15.1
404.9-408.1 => 15.3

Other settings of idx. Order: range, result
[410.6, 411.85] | 15.1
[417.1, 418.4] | 15.2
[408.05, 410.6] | 15.3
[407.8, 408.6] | 16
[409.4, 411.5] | 14.5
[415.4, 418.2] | 15.1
